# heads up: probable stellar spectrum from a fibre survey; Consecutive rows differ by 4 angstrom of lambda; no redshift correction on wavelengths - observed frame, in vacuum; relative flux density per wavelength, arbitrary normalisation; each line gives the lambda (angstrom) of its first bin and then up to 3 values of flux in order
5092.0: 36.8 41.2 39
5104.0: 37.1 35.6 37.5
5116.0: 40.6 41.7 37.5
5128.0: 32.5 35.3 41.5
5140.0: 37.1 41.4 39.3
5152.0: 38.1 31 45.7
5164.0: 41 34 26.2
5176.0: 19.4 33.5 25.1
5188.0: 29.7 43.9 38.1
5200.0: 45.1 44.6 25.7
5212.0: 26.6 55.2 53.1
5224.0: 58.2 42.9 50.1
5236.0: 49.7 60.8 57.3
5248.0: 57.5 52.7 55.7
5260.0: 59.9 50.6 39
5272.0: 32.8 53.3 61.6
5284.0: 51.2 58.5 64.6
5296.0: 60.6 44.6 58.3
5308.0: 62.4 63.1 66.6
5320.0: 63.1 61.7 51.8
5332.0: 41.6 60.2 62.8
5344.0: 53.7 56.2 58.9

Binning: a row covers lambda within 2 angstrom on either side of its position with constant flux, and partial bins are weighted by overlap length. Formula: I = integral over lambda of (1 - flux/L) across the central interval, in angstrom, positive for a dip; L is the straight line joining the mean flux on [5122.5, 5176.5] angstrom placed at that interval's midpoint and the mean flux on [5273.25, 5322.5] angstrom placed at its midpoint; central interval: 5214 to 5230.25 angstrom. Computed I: -1.8 angstrom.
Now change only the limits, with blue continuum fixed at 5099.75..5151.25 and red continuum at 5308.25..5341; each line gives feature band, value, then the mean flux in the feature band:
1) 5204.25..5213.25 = 3.3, 29.7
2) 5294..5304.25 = 0.4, 53.9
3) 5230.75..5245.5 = -1.4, 54.6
